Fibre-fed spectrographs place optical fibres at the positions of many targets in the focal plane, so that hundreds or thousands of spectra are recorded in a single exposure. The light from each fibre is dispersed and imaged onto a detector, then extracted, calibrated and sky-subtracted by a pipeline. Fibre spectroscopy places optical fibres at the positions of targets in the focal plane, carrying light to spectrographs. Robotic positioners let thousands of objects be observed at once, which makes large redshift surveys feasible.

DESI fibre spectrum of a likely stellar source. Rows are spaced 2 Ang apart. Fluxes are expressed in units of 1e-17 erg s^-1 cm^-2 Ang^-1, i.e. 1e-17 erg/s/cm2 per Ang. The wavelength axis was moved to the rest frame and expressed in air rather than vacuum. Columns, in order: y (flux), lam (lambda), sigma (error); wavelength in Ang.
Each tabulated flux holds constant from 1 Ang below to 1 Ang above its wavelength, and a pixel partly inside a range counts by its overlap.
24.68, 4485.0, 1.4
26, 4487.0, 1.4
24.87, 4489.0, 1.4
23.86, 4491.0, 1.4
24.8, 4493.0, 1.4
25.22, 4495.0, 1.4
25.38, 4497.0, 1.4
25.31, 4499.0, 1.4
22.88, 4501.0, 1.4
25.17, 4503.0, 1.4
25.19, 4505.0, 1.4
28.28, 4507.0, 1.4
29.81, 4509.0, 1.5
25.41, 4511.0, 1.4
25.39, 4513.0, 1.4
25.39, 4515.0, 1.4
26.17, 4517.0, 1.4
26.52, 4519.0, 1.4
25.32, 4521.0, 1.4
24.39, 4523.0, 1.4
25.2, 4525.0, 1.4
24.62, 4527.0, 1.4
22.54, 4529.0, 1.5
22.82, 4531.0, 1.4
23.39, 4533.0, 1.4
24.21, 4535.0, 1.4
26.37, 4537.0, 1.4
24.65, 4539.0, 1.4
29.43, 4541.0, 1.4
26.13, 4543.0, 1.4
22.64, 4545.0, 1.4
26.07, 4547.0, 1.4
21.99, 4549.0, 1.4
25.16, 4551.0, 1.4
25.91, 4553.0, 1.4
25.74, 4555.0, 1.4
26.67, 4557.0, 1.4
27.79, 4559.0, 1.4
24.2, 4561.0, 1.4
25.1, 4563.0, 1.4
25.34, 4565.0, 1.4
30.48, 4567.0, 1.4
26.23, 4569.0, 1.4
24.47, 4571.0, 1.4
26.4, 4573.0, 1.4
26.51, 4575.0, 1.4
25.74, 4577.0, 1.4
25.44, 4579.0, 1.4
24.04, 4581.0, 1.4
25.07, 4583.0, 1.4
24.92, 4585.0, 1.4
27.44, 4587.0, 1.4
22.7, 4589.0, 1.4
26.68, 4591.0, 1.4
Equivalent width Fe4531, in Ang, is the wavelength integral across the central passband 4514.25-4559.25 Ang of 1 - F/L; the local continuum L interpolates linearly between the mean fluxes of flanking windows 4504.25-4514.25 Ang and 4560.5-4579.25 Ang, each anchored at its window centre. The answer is 2.3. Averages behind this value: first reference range 26.8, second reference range 26.1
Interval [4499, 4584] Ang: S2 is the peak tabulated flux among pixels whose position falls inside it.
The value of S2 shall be 30.48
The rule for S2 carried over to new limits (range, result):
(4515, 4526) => 26.52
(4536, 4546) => 29.43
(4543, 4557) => 26.67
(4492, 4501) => 25.38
